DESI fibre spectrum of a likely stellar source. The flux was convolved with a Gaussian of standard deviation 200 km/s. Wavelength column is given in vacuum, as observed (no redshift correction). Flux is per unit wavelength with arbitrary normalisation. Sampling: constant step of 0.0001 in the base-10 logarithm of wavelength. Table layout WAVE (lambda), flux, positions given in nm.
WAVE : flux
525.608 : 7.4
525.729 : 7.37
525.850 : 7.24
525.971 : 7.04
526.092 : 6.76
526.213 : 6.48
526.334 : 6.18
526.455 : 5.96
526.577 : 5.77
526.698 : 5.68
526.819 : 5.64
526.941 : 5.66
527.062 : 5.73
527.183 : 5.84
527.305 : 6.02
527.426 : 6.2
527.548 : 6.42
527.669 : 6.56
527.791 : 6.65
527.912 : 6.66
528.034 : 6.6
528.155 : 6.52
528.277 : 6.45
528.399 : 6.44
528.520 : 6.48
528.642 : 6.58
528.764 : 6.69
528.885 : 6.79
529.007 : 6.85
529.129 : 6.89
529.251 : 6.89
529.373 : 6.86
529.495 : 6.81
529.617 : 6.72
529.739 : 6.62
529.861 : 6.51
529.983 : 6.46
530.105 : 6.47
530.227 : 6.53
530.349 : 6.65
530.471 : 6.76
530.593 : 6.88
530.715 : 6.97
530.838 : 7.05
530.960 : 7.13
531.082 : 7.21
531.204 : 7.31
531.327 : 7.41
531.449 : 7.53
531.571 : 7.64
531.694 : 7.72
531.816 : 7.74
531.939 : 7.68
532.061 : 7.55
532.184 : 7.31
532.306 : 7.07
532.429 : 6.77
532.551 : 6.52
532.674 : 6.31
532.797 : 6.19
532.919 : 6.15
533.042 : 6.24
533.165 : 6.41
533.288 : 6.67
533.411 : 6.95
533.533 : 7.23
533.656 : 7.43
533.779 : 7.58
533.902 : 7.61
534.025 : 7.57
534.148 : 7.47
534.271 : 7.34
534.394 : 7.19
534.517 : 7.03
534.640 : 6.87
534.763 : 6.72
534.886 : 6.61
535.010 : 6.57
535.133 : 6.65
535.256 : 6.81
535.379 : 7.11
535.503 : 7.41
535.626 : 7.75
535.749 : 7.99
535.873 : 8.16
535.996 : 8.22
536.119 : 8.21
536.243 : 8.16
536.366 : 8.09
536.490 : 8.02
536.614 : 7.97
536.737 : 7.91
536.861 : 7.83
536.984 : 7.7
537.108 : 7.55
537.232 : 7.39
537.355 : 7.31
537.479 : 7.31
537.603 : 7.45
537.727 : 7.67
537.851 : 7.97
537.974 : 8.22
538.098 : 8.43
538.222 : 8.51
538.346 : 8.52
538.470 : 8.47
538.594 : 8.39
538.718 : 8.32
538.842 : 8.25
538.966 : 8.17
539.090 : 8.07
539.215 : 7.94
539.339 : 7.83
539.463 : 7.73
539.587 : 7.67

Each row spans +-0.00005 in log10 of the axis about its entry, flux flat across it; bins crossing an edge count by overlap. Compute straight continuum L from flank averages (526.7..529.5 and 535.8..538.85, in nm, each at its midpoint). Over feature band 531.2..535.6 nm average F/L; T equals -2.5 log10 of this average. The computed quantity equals 0.038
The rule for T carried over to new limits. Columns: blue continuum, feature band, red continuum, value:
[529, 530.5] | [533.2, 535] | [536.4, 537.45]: 0.03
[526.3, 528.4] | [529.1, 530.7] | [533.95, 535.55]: -0.04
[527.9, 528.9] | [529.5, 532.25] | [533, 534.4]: -0.04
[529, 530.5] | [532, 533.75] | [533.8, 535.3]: 0.02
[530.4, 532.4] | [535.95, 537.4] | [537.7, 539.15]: 0.02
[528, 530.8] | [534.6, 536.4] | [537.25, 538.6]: 0.03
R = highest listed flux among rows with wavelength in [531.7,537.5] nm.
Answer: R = 8.22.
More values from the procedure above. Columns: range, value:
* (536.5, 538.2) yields 8.43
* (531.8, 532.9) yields 7.74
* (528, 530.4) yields 6.89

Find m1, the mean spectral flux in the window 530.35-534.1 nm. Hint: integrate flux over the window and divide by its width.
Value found 7.08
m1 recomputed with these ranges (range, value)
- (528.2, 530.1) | 6.66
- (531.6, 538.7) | 7.44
